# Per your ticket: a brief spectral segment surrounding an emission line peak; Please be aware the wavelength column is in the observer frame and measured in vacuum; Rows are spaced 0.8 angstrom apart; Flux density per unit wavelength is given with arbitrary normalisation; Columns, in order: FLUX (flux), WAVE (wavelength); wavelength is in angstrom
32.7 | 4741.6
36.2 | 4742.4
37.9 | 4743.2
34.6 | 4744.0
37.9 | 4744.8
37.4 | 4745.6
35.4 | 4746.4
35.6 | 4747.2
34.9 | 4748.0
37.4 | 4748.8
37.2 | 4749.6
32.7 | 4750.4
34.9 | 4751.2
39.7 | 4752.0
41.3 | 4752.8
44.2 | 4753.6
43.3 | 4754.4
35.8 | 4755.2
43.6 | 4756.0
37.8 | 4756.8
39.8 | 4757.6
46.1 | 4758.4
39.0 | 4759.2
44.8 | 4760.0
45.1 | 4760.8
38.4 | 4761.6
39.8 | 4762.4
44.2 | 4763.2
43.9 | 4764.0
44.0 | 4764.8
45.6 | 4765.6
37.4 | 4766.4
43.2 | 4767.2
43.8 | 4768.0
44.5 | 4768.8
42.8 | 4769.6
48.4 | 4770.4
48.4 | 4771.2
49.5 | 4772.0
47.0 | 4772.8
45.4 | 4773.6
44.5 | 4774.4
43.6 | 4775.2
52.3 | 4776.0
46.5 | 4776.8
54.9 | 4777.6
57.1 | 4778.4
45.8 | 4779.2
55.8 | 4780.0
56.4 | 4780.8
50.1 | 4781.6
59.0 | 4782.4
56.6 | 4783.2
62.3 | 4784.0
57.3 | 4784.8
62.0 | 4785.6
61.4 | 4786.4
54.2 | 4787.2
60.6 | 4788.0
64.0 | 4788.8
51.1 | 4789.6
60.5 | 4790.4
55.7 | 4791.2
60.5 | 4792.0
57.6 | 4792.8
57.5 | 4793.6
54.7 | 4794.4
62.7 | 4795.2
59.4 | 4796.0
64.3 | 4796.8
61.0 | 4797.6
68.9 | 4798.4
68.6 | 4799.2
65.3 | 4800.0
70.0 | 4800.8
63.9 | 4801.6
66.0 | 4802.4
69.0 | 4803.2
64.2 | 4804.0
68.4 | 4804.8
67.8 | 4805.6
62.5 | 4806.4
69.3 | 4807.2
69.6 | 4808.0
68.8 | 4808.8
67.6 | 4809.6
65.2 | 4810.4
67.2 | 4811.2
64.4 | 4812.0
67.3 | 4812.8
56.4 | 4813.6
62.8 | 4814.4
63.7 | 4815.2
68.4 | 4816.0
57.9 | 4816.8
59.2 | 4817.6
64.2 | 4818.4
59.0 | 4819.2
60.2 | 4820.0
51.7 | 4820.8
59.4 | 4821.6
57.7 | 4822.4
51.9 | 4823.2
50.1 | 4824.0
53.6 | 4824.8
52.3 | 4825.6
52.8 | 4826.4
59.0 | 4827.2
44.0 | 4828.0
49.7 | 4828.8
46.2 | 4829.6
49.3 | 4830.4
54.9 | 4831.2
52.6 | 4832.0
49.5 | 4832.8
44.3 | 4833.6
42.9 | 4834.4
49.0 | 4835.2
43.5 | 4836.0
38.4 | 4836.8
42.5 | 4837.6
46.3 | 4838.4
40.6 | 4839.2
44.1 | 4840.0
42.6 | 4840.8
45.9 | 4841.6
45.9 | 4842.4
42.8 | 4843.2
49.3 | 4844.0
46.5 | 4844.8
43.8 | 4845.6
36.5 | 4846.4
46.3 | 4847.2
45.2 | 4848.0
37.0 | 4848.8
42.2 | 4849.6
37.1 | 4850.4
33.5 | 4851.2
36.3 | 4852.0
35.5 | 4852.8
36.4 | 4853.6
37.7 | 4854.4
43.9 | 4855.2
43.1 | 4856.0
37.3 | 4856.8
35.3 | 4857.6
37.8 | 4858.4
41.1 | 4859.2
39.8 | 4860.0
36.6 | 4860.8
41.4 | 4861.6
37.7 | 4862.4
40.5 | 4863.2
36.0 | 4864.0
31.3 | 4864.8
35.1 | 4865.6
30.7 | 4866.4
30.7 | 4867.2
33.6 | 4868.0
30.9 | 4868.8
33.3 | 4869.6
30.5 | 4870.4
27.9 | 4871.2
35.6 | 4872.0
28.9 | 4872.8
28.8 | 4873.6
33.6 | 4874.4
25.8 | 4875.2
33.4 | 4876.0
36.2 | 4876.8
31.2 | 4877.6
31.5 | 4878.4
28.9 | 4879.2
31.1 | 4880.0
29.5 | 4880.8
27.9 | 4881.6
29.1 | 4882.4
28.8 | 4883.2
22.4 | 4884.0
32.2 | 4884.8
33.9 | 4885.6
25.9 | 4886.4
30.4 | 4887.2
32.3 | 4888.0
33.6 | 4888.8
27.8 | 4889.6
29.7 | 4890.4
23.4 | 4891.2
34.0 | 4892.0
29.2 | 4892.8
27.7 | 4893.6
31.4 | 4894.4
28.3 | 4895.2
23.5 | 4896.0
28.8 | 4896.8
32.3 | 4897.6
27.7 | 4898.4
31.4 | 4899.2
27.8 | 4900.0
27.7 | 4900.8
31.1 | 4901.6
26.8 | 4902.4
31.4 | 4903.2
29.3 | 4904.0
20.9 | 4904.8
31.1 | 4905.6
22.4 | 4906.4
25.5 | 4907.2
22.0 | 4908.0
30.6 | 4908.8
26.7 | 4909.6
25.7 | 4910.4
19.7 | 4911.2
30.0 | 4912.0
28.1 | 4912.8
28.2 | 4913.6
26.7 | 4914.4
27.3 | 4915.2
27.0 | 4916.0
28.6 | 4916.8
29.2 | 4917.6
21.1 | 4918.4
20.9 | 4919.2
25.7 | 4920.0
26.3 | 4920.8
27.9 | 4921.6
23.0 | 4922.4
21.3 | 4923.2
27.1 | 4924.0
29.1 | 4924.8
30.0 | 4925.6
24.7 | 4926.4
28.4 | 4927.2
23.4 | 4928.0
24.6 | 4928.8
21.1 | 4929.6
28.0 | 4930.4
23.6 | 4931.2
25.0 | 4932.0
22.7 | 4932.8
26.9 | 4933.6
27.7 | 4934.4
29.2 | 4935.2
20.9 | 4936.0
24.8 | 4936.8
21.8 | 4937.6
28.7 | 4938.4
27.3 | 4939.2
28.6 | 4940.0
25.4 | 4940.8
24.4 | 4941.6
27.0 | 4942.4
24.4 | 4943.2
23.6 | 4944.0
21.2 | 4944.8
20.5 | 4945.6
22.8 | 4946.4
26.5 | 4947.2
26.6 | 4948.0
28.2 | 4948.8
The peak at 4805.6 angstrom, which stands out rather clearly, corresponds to C IV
